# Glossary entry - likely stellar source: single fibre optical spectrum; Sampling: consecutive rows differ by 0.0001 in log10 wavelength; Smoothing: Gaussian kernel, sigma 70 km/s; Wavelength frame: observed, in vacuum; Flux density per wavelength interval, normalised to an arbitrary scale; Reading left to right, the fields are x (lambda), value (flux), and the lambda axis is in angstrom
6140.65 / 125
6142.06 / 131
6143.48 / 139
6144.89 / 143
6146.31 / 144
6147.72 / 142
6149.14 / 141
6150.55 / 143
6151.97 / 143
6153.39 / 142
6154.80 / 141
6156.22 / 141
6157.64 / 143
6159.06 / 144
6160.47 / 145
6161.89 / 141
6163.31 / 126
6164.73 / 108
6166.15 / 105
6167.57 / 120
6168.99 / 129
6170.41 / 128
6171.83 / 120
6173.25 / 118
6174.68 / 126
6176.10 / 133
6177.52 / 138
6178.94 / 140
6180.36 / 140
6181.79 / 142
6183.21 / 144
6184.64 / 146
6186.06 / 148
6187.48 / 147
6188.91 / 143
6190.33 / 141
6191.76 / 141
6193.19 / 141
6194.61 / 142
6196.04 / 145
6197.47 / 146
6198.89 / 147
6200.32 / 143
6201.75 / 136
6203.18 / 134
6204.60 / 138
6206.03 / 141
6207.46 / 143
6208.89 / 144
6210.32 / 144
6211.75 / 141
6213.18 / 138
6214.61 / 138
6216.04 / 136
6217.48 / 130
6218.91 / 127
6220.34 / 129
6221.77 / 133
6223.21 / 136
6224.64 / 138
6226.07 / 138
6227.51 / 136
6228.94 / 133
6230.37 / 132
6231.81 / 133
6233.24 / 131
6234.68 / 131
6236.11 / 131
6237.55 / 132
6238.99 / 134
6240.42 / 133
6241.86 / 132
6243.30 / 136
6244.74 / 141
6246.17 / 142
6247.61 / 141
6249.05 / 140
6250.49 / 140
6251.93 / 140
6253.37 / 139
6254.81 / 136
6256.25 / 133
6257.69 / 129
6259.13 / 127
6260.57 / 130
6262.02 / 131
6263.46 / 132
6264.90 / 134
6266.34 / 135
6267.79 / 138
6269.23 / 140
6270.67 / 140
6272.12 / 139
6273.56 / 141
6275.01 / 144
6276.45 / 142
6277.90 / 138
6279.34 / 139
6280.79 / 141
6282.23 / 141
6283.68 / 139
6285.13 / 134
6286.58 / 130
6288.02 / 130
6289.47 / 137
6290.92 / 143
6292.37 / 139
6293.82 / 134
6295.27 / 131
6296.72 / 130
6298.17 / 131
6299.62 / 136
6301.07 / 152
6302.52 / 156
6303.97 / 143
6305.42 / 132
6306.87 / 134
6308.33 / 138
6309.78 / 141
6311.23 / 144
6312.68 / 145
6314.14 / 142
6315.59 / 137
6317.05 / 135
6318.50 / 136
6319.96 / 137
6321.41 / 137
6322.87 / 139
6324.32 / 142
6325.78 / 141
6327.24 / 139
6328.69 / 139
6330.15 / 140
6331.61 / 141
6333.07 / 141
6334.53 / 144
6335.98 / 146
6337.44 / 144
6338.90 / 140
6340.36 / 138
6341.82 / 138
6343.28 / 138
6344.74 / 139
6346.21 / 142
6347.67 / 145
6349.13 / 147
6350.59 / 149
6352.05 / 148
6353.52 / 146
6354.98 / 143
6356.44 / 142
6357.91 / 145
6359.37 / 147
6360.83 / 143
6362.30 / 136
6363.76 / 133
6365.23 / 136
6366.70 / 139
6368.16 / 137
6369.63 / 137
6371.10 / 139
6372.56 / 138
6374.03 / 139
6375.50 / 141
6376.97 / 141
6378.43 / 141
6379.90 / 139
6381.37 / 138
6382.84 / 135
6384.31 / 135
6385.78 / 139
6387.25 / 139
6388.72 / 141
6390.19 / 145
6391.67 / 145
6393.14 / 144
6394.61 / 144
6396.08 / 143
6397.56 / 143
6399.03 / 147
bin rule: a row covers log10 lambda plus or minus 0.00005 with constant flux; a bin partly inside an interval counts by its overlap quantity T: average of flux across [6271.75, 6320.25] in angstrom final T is 139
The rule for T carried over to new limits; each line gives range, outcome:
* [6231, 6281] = 136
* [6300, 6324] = 141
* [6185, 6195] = 144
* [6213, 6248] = 134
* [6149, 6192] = 136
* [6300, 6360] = 142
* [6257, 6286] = 137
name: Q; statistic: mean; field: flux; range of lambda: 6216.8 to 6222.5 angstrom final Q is 130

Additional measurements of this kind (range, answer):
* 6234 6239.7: 132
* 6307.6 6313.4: 142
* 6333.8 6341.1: 143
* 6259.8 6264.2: 131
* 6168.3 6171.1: 129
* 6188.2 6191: 142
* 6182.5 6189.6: 146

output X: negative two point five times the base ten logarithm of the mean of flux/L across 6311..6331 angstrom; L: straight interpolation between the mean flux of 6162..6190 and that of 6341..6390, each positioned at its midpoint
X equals -0.01 mag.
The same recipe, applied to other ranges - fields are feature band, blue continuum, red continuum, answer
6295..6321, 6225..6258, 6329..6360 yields 0.01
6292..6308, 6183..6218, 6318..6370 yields 0.02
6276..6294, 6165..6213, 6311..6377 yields 0.01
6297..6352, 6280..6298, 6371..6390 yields -0.03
